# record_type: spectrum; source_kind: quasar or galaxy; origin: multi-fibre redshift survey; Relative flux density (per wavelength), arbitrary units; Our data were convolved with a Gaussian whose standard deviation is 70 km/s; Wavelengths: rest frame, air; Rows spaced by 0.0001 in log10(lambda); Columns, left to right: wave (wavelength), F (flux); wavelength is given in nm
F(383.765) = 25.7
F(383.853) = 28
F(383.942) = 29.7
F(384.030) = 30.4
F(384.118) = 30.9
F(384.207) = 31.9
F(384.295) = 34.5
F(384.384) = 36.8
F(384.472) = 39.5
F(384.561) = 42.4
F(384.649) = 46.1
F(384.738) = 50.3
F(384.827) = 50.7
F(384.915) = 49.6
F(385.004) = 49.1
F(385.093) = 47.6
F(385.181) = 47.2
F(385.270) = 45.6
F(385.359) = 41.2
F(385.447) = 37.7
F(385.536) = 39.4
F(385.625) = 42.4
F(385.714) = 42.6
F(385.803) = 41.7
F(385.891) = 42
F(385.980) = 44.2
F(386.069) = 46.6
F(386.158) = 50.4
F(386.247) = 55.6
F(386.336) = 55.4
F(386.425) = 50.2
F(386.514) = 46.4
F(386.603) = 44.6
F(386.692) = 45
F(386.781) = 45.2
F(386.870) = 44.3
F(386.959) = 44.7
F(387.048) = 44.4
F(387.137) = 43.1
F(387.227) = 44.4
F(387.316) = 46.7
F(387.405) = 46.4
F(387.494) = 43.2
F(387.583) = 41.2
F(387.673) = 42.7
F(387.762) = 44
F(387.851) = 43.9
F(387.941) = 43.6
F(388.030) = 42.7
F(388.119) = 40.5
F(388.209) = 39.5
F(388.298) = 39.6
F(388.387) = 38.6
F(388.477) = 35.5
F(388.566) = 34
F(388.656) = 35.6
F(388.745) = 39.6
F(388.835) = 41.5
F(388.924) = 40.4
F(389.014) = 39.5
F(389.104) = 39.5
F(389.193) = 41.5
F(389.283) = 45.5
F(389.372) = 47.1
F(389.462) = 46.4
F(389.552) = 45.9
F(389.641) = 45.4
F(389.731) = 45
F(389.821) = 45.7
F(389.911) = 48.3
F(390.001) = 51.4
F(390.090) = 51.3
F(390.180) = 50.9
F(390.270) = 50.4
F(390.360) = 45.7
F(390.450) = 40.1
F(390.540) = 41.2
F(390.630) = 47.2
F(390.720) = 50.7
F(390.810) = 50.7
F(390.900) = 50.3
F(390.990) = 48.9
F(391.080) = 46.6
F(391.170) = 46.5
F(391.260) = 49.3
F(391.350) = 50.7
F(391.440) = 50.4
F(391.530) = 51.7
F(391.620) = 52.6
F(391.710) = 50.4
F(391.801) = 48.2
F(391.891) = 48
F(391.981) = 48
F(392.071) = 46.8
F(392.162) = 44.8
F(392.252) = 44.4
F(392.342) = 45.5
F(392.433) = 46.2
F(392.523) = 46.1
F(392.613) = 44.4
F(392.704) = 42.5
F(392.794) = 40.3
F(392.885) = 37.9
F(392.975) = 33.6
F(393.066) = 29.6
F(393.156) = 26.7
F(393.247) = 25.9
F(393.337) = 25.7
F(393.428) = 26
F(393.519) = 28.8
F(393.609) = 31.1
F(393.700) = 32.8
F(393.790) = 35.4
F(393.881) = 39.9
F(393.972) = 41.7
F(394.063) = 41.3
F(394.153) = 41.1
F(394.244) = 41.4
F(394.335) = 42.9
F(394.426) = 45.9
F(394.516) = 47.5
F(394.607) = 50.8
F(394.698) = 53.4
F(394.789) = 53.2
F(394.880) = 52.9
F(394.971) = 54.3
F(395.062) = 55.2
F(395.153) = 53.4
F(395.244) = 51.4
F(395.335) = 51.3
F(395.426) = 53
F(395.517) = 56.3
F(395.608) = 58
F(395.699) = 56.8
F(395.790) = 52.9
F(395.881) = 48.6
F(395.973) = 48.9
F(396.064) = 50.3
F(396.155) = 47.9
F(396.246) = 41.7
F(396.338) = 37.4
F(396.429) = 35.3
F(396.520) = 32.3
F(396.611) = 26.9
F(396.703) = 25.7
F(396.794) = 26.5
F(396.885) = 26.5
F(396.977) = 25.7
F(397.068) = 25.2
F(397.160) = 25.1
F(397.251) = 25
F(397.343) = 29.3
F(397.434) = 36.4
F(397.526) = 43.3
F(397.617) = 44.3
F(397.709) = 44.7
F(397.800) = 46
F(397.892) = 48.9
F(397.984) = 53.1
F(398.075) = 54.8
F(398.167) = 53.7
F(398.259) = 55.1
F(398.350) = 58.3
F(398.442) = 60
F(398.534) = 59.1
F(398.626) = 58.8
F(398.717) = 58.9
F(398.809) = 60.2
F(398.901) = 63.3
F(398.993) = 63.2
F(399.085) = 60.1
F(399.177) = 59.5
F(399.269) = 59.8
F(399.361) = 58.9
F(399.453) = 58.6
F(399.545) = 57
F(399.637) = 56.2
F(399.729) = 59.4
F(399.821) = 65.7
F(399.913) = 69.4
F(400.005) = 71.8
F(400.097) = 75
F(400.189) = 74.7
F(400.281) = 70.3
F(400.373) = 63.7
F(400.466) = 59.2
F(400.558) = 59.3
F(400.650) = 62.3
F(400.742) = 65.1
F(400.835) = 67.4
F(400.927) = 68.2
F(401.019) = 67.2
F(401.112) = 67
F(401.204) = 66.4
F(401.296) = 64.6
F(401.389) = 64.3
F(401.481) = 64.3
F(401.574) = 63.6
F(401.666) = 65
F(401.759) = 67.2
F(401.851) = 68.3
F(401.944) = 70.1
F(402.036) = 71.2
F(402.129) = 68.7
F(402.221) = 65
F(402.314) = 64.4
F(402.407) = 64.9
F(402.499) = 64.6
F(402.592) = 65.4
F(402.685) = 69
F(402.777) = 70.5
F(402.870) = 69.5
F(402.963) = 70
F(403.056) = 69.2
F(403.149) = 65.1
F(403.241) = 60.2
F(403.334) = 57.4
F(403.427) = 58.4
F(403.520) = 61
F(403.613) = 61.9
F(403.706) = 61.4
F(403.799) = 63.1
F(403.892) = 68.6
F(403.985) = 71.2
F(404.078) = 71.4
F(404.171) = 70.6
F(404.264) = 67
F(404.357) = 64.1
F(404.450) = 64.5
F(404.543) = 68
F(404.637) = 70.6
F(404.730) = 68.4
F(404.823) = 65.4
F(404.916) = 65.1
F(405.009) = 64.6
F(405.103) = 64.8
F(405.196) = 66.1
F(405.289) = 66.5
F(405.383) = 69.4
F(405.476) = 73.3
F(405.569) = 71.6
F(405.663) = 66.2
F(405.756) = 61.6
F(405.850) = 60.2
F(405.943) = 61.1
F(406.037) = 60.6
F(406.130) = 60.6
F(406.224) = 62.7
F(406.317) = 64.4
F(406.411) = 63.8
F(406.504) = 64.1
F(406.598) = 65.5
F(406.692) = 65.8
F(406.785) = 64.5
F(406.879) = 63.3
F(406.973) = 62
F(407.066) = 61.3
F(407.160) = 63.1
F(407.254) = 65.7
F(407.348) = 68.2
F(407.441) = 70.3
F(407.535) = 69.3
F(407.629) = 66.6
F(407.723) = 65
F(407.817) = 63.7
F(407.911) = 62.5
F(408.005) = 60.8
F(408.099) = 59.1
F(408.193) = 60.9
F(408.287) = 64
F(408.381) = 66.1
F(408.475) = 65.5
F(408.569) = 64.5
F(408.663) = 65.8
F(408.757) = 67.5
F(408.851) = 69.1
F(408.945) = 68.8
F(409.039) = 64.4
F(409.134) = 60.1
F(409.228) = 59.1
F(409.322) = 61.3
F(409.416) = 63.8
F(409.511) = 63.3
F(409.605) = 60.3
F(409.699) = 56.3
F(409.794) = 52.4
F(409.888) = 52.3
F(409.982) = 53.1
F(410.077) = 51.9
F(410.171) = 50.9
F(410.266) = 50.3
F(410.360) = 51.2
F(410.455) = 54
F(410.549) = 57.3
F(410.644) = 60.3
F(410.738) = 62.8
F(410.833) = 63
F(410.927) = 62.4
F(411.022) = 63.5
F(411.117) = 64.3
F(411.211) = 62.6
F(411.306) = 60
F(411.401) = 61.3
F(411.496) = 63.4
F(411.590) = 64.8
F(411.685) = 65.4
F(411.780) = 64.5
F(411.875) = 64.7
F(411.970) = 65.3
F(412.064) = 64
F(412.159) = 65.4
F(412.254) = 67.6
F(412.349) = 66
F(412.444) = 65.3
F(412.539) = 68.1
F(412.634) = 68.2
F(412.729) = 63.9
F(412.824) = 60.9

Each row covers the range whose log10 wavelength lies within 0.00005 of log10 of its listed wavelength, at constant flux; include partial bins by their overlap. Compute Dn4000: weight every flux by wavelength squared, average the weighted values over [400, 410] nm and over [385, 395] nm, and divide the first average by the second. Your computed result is 1.6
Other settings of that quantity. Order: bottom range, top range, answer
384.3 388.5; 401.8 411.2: 1.59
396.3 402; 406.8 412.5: 1.20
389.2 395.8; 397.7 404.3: 1.46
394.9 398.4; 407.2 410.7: 1.49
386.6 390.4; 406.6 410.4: 1.57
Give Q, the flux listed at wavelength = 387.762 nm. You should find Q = 44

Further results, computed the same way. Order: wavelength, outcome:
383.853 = 28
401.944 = 70.1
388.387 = 38.6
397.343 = 29.3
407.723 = 65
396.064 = 50.3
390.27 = 50.4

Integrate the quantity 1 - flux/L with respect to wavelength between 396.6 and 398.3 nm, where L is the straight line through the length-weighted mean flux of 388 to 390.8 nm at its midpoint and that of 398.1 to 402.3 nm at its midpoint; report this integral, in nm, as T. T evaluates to 0.60 nm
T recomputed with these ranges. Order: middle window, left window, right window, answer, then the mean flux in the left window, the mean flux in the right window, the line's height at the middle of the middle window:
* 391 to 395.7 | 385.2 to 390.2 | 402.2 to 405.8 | 0.646 nm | 43.9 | 66.2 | 51.6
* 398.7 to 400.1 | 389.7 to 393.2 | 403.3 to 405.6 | -0.088 nm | 45.9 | 66.2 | 58.3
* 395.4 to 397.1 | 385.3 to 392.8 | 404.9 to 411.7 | 0.353 nm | 45.1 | 62.6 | 51.6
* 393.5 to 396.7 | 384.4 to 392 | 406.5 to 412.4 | 0.343 nm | 45.3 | 62.3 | 50.8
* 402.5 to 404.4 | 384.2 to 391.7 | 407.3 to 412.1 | -0.294 nm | 44.8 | 61.8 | 56.9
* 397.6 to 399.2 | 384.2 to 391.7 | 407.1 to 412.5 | -0.080 nm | 44.8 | 62.2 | 53.1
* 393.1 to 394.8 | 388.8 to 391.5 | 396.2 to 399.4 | 0.286 nm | 46.5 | 45.2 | 45.9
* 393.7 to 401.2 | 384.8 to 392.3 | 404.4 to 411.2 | 0.346 nm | 45.3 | 62.9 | 53.5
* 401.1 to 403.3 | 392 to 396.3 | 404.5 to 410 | -0.401 nm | 44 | 64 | 56.3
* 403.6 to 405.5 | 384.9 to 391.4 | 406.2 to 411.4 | -0.280 nm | 44.8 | 61.9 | 58.4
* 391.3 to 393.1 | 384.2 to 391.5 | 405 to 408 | 0.149 nm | 44.6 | 64.9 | 49.4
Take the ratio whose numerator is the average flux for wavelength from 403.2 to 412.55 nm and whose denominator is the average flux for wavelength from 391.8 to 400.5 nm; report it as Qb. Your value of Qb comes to 1.3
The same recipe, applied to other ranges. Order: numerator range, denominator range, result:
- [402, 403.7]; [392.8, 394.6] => 1.81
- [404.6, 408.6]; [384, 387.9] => 1.47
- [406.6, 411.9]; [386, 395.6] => 1.39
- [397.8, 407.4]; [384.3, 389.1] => 1.47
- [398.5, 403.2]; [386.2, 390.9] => 1.46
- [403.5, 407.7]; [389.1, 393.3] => 1.45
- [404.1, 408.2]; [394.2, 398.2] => 1.48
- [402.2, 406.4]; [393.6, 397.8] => 1.55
